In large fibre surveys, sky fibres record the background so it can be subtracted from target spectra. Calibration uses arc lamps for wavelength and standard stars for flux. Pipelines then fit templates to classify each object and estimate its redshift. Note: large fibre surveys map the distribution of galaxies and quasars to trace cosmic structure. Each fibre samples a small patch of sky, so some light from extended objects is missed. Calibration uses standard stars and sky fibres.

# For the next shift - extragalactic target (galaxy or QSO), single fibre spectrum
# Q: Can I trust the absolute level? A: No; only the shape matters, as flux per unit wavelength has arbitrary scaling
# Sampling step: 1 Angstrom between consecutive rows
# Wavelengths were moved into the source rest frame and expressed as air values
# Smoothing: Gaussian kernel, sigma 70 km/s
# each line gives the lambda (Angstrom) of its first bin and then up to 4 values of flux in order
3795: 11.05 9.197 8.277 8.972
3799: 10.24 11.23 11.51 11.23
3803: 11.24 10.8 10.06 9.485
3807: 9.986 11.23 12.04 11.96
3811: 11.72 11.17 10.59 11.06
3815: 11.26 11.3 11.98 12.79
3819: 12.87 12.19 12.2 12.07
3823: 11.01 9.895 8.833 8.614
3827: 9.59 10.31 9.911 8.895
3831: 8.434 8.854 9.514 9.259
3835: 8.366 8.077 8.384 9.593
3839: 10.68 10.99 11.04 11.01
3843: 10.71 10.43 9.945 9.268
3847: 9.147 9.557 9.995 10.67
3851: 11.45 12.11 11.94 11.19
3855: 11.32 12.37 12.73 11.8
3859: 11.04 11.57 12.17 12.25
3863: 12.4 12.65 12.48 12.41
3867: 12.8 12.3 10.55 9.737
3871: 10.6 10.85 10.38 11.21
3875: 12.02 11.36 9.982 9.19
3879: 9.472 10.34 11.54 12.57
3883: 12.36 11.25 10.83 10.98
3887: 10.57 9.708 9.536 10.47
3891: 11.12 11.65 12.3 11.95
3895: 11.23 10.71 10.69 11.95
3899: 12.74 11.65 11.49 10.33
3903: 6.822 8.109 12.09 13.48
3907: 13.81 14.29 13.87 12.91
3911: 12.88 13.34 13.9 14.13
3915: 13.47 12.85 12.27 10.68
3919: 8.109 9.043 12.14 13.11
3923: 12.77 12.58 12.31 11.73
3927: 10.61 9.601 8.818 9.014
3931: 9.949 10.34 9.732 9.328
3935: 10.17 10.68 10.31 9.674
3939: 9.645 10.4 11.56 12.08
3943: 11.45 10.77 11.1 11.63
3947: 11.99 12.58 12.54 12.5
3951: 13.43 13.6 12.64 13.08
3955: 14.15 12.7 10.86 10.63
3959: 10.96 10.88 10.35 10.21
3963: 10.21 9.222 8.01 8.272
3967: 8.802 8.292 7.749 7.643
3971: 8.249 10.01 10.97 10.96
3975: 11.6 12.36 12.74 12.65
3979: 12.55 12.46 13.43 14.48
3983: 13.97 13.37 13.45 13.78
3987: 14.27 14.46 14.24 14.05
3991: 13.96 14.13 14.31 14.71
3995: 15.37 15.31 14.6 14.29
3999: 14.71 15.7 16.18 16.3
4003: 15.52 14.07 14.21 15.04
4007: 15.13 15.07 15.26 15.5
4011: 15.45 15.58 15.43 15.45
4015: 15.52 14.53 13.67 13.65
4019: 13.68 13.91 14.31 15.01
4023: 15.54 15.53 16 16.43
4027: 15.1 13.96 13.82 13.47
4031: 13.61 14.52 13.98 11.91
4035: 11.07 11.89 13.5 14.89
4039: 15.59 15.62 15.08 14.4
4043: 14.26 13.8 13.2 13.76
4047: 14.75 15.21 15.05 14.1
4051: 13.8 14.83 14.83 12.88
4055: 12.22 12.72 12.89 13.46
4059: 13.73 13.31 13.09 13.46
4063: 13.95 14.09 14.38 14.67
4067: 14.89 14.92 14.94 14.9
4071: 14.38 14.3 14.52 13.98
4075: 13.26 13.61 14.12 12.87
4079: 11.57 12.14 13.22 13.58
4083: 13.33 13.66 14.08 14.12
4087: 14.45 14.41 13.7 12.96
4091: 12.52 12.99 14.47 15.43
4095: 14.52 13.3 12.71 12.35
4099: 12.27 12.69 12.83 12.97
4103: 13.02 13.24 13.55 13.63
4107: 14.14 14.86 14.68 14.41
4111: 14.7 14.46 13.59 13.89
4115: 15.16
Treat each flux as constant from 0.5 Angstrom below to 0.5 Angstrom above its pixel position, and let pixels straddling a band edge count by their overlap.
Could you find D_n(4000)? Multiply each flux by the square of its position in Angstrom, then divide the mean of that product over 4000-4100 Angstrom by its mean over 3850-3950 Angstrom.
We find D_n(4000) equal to 1.3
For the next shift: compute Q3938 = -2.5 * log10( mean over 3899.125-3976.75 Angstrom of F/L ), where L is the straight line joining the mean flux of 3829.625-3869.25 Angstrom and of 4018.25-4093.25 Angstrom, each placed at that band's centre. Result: 0.09 mag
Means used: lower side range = 10.8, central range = 11.1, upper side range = 14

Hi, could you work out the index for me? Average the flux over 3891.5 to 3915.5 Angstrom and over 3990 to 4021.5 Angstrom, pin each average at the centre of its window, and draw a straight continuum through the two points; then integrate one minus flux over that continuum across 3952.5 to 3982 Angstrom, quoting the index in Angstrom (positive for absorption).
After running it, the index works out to 6.3 Angstrom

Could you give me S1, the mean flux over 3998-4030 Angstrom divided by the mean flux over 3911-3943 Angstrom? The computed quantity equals 1.3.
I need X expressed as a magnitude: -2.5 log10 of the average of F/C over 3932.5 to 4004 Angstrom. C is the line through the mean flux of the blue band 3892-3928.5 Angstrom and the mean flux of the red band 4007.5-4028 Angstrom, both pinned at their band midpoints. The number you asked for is 0.12 mag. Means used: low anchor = 11.8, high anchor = 15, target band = 12.1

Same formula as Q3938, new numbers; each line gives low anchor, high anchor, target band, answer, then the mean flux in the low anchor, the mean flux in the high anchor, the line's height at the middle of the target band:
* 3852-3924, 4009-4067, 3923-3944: 0.172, 11.6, 14.2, 12.4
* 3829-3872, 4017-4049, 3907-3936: 0.044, 10.7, 14.2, 12.1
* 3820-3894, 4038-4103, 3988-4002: -0.162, 10.7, 13.8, 12.7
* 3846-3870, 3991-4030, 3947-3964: 0.153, 11.5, 14.9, 13.7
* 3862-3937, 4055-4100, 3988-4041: -0.143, 11.3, 13.7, 12.8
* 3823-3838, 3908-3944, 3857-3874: -0.171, 9.15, 11.3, 9.95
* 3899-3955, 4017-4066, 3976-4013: -0.111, 11.6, 14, 13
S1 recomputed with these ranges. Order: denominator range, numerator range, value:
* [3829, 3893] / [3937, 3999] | 1.11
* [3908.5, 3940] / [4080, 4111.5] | 1.21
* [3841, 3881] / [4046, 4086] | 1.24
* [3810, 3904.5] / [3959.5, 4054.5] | 1.25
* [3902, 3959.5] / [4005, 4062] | 1.24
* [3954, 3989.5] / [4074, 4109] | 1.18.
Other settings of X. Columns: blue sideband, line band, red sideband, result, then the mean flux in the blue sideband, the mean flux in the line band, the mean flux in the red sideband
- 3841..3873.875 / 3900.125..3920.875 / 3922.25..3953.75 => -0.065 mag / 11.2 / 11.9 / 11.2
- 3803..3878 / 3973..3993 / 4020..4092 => -0.031 mag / 10.8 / 13.3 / 14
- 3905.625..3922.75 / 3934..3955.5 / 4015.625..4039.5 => 0.120 mag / 12.6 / 11.7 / 14.1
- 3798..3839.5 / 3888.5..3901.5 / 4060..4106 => 0.005 mag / 10.5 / 11.3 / 13.6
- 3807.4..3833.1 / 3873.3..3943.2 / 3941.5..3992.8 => 0.017 mag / 10.8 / 11.2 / 11.8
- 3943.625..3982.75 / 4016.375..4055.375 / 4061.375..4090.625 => -0.101 mag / 11.2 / 14.2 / 13.9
